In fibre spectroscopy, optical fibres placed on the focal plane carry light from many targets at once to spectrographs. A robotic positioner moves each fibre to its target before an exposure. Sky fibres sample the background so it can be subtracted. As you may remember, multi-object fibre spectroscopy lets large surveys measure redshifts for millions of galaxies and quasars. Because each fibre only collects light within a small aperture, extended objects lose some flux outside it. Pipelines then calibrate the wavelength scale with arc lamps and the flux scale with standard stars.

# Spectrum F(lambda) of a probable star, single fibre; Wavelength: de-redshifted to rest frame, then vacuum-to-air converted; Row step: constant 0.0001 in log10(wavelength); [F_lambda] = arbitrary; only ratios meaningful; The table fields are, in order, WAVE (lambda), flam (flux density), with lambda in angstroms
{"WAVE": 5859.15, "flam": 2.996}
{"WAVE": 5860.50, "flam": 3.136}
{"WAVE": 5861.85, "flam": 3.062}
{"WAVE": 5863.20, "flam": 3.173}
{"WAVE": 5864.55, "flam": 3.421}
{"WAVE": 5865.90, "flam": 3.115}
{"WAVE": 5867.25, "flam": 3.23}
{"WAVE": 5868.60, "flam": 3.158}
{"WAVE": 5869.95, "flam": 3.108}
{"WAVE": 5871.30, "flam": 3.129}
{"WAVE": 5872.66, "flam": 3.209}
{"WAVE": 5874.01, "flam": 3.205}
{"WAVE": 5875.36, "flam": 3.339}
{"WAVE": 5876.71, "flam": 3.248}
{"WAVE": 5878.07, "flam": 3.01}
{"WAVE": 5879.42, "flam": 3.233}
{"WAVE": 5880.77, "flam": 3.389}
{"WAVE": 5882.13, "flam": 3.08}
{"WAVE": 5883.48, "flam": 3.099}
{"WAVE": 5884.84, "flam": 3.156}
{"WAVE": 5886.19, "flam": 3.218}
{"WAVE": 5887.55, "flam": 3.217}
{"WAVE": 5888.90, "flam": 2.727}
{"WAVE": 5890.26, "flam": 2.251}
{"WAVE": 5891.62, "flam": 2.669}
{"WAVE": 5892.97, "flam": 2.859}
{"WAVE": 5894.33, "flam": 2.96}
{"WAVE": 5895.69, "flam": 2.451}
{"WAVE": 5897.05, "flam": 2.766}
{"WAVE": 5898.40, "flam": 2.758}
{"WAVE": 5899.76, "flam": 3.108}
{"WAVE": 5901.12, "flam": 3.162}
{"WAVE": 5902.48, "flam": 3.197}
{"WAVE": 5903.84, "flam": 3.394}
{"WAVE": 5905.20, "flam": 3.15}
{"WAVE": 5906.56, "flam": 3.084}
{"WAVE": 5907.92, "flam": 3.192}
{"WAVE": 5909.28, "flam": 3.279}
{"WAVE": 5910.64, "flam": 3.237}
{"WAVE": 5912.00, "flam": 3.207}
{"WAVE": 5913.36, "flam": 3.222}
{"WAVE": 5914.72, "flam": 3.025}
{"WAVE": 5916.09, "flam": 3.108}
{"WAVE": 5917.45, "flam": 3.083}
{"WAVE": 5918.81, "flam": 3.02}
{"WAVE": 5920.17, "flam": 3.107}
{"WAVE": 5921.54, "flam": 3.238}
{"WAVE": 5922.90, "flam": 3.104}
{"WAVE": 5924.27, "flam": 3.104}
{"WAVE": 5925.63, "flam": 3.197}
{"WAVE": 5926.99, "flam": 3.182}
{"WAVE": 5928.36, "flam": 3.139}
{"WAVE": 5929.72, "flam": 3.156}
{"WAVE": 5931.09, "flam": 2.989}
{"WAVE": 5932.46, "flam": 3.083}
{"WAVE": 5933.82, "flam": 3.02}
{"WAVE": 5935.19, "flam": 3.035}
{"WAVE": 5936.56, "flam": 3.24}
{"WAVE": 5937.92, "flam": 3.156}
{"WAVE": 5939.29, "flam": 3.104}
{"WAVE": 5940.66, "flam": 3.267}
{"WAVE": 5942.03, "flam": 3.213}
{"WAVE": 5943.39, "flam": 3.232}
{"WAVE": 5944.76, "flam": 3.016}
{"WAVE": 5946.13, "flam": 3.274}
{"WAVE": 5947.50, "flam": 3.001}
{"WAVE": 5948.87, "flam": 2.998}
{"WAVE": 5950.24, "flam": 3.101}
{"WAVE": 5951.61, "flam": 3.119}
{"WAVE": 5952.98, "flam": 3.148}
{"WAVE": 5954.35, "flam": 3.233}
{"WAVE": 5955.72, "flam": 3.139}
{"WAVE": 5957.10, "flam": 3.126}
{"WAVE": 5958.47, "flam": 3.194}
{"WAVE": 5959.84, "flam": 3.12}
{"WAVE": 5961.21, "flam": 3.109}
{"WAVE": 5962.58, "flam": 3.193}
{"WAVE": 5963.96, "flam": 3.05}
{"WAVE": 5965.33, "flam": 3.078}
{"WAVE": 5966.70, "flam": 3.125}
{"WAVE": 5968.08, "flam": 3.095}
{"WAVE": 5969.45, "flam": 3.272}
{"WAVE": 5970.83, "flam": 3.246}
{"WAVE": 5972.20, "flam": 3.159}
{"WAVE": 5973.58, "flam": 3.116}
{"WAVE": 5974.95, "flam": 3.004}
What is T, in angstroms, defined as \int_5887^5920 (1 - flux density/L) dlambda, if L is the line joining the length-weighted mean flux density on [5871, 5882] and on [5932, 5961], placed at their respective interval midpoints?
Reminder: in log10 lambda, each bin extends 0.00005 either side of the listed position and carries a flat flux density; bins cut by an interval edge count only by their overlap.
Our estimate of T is 1.8 angstroms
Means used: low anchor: 3.22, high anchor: 3.13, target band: 3.01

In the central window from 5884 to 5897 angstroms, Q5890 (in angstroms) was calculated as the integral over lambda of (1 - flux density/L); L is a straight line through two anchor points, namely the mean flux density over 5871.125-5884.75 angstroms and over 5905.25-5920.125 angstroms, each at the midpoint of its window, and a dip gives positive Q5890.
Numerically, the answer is 1.4 angstroms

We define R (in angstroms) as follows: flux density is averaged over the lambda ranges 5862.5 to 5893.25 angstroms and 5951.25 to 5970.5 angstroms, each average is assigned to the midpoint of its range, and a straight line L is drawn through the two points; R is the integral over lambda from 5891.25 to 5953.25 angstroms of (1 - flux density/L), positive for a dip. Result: 0.6 angstroms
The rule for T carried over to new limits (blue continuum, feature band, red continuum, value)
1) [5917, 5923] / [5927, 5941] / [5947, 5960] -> 0.0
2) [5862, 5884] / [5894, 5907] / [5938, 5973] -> 0.7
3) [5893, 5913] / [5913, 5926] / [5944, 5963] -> -0.1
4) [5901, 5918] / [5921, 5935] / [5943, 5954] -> 0.1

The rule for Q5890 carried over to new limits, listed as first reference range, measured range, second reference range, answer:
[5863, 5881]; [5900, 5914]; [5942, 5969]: -0.15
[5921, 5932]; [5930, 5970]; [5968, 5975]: 0.31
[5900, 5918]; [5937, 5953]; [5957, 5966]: 0.03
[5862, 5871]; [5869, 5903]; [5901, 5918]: 1.76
